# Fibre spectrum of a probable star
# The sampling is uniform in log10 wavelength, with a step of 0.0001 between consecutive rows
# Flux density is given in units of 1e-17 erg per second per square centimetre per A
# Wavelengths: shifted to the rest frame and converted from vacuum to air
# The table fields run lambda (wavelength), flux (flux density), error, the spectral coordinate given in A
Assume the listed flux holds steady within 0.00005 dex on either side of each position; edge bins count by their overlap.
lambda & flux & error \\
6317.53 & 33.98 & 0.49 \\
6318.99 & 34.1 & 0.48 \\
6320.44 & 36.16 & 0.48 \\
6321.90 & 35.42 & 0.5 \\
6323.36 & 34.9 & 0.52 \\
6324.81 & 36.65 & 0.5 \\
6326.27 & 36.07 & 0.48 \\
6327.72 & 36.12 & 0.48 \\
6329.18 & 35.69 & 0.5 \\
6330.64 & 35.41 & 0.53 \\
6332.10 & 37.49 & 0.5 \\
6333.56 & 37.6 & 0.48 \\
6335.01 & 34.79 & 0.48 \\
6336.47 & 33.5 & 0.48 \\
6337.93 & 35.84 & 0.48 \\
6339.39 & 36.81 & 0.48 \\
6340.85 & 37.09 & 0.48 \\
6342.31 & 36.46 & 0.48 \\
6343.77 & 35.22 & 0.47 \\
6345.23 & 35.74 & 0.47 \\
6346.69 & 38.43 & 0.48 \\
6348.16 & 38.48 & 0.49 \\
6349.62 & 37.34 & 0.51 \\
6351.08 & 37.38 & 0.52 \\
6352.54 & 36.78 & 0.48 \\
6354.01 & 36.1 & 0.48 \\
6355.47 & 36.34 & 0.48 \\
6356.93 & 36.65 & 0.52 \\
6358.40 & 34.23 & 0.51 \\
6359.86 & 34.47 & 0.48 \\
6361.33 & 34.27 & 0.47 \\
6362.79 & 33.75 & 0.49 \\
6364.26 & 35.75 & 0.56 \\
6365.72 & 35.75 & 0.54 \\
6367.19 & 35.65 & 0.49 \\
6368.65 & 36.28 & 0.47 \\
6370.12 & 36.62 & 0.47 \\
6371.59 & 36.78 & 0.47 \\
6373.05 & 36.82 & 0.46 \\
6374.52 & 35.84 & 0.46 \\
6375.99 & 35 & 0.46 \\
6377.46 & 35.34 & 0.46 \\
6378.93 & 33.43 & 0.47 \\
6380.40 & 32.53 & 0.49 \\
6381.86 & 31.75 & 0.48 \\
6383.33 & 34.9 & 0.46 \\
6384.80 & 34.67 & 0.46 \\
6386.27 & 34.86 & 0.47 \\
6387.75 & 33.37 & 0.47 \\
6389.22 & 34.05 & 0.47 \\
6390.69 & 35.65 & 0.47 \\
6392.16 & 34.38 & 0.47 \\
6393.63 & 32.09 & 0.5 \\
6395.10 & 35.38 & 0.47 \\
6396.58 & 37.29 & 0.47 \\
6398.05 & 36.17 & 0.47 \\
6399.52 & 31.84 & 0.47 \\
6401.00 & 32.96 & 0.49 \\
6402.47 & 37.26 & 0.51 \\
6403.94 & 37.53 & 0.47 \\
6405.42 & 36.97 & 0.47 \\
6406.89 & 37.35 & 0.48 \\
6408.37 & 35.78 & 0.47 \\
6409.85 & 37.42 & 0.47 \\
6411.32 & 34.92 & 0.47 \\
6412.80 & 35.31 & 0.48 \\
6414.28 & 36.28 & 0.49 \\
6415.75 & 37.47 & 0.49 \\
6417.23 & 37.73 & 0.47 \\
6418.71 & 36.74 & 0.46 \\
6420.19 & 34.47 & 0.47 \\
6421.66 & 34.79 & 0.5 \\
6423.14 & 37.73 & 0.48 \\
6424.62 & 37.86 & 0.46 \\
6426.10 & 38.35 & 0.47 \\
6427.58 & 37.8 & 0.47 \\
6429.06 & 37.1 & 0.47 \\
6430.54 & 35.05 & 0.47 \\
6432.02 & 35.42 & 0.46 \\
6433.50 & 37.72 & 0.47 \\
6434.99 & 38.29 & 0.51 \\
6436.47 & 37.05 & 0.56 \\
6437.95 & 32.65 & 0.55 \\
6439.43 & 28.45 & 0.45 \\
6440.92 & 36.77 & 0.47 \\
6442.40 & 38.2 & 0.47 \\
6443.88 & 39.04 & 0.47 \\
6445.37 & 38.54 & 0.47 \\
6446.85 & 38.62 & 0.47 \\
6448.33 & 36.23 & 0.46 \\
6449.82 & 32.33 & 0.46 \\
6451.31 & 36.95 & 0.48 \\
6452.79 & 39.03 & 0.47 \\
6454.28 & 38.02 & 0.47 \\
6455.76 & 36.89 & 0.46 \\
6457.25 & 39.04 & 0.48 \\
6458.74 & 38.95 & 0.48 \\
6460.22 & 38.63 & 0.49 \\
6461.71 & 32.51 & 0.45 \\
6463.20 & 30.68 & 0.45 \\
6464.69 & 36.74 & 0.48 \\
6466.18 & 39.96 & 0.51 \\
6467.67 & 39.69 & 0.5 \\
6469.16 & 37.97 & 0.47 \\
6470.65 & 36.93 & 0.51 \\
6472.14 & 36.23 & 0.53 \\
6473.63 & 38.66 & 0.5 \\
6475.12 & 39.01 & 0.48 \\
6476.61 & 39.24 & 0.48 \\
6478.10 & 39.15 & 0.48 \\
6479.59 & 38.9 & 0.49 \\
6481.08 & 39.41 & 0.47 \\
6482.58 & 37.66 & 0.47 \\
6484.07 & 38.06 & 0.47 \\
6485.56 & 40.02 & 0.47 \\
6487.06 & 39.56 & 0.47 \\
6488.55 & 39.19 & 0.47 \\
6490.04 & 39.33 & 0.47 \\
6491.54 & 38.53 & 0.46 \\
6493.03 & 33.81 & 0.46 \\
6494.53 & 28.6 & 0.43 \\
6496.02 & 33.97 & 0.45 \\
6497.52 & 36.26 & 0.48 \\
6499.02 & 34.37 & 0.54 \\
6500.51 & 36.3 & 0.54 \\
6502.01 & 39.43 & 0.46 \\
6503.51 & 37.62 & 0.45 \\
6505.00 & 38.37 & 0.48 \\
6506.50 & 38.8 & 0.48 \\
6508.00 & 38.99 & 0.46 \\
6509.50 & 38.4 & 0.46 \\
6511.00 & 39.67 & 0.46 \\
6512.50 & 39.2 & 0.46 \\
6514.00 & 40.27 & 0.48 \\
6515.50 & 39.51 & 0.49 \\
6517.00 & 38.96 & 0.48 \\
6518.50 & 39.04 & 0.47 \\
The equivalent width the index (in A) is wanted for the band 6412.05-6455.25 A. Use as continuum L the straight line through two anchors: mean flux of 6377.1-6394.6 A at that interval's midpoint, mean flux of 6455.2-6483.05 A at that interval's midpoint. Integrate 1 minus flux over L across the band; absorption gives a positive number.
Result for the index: -0.6 A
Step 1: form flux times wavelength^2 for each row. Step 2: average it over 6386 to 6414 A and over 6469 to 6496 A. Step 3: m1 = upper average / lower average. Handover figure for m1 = 1.10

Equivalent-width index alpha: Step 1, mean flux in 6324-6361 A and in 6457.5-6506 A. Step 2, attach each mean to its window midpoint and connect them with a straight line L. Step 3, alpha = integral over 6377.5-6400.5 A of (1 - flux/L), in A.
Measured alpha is 1.5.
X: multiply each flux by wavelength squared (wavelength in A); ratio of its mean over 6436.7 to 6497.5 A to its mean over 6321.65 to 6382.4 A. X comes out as 1.1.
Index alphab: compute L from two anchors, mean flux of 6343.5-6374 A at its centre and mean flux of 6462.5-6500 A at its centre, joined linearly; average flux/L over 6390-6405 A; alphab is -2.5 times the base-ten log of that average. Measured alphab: 0.04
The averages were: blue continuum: 36.1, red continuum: 37.3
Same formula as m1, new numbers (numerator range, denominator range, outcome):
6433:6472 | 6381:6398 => 1.09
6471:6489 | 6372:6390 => 1.16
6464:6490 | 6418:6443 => 1.09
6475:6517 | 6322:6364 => 1.10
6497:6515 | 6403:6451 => 1.07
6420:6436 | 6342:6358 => 1.03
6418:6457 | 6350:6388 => 1.06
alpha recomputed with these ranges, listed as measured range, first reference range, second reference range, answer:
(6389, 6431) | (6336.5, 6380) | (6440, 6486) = 0.9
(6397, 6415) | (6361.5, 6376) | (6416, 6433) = 0.3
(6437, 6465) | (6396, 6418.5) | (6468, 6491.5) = 1.1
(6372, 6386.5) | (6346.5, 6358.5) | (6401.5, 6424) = 0.9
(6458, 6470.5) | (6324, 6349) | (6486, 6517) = 0.1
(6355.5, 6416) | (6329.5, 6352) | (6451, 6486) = 2.8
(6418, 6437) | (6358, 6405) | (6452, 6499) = -0.4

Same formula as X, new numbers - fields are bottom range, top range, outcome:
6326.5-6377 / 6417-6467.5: 1.04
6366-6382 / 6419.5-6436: 1.06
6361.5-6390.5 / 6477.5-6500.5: 1.10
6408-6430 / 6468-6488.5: 1.07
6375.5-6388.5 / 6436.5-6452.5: 1.08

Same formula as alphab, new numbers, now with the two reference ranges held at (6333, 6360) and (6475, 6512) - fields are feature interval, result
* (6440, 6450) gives 0.00 mag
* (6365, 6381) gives 0.03 mag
